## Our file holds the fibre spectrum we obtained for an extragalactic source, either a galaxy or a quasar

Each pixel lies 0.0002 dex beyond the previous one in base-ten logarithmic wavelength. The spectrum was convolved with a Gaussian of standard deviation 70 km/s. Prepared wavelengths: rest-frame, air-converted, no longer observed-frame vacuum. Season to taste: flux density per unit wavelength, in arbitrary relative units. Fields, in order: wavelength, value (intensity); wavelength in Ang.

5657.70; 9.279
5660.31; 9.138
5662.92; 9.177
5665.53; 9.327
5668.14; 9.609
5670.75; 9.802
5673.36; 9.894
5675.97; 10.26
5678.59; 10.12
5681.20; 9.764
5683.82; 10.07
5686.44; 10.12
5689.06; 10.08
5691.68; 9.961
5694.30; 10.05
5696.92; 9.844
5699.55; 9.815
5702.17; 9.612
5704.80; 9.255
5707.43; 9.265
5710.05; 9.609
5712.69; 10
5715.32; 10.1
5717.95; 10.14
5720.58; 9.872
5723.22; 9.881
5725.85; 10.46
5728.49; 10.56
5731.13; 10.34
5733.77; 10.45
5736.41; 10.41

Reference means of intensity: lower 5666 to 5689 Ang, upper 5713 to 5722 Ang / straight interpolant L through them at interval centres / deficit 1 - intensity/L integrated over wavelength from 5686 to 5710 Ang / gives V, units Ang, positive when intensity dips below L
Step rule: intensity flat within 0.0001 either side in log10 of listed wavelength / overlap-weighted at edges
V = 0.6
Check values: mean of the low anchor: 9.94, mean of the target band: 9.76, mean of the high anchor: 10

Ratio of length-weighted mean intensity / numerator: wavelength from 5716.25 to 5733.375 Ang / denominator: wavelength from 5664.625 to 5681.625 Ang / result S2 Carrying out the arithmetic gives 1.0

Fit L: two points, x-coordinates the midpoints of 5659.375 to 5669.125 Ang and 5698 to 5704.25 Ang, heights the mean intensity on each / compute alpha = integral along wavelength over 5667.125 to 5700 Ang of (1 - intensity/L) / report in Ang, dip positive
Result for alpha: -1.6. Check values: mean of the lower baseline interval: 9.31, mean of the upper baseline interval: 9.66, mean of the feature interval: 9.96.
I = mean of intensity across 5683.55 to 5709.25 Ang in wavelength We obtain 9.79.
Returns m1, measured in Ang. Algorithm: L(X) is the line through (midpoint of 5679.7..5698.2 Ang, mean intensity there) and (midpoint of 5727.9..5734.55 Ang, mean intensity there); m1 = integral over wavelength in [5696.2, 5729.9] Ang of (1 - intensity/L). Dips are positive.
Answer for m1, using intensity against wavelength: 1.2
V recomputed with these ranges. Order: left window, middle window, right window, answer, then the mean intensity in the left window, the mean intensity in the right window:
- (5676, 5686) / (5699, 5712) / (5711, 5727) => 0.69 Ang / 10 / 10.1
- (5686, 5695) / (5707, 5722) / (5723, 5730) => 0.58 Ang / 10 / 10.4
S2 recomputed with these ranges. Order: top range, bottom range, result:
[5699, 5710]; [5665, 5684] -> 0.96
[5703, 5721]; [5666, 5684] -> 0.98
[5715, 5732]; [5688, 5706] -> 1.04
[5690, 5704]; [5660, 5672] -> 1.04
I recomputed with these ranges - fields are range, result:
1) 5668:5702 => 9.95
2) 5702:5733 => 9.95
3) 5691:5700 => 9.92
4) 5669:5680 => 10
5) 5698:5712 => 9.53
